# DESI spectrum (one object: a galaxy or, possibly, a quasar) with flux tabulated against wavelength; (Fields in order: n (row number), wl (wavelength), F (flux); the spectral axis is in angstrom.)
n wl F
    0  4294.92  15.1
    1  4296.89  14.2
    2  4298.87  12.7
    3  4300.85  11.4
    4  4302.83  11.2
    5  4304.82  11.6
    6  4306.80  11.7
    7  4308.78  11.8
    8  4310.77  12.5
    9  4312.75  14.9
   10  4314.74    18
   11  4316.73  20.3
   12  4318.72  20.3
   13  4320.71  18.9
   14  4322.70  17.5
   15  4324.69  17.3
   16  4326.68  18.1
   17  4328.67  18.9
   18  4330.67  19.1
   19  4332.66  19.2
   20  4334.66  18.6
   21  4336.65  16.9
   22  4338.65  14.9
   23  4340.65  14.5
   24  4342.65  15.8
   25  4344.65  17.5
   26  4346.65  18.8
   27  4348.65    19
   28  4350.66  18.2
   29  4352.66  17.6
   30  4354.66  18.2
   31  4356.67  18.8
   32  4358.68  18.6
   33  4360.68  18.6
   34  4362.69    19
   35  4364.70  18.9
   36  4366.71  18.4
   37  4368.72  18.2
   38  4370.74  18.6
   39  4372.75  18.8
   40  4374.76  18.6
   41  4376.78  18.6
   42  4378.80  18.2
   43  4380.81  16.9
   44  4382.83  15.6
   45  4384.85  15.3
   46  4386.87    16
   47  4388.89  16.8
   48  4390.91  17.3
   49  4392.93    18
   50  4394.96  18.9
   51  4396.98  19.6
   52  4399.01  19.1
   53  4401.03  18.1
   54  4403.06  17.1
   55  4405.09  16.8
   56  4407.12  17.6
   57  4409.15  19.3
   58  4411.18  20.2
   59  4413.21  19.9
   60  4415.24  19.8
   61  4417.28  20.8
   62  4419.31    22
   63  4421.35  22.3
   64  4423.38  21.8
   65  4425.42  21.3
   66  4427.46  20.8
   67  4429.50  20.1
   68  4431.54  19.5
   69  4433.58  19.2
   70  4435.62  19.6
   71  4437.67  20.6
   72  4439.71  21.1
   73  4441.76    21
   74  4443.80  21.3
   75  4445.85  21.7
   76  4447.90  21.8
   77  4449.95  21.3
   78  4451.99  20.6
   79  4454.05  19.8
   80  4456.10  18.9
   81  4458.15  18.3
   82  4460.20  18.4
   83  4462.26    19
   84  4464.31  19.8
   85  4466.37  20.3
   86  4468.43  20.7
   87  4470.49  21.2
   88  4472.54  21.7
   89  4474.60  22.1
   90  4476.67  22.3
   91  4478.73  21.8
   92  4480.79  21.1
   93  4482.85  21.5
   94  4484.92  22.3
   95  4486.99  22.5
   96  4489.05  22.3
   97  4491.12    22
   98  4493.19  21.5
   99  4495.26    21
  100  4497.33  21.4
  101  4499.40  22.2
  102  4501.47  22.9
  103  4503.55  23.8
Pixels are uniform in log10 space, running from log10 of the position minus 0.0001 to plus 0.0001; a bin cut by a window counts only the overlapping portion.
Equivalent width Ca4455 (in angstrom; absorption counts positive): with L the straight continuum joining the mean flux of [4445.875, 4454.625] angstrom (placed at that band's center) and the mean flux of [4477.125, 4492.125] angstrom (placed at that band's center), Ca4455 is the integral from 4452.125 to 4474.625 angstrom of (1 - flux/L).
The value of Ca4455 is 1.5 angstrom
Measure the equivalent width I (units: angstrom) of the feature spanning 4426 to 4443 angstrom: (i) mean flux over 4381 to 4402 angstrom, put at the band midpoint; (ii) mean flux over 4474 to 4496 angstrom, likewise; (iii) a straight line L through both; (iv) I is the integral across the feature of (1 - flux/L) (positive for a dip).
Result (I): -0.7 angstrom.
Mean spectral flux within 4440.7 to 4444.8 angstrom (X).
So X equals 21.2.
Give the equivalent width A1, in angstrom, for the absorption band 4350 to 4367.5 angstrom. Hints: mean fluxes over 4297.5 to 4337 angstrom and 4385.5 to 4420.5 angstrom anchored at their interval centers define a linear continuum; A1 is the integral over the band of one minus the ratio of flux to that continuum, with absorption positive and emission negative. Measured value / -1.21 angstrom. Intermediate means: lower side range 16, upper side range 18.6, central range 18.5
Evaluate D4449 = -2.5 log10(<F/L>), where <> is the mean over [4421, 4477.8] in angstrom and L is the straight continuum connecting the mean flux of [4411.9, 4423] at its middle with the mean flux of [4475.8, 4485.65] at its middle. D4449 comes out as 0.04 mag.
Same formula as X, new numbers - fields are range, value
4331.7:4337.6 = 18.2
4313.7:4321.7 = 19.3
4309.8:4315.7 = 15.1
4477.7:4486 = 21.7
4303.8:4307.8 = 11.6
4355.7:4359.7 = 18.7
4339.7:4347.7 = 16.7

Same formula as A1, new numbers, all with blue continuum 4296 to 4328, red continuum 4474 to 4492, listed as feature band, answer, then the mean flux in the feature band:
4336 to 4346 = 0.2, 16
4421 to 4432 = -0.7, 21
